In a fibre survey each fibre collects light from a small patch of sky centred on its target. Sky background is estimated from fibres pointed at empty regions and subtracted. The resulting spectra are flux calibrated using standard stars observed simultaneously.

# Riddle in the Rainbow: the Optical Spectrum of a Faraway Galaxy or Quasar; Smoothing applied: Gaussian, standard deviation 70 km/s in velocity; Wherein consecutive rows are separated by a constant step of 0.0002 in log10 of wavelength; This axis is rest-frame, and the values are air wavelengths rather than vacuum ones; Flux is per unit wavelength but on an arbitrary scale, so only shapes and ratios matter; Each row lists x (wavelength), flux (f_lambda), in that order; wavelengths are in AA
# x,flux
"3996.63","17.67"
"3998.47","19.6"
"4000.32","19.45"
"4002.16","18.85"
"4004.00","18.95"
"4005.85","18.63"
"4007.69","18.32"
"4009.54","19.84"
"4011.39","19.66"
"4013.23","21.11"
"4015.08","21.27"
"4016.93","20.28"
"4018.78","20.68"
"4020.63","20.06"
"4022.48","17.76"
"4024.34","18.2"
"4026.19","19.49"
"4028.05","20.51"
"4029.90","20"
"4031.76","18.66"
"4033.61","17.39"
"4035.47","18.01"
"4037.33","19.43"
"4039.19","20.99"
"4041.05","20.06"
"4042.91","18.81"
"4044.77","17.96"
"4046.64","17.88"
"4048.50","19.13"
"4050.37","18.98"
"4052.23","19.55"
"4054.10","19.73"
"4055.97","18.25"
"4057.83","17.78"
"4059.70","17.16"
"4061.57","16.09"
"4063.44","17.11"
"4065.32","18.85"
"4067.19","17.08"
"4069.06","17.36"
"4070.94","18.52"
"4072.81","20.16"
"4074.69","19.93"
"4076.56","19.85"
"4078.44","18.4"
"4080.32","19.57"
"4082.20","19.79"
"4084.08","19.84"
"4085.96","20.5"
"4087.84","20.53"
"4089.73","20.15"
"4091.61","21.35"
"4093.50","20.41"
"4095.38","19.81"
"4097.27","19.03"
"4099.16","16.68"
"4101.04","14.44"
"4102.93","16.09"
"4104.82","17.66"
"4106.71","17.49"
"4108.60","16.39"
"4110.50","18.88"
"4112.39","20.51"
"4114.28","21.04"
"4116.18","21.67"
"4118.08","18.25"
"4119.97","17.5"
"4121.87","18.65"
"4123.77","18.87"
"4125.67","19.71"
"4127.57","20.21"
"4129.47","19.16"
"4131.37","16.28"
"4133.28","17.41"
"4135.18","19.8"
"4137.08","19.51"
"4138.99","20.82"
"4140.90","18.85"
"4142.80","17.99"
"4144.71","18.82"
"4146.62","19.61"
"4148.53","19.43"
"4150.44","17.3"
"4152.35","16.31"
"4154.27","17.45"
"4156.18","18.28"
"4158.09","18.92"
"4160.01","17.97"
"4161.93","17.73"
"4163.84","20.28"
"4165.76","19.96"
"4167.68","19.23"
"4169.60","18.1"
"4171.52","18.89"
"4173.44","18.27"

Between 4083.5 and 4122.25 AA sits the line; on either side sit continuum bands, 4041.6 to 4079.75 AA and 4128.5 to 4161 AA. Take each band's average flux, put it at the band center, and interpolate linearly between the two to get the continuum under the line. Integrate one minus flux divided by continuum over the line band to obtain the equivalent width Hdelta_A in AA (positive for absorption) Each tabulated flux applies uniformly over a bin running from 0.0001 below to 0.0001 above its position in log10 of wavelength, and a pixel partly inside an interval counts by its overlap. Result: -0.9 AA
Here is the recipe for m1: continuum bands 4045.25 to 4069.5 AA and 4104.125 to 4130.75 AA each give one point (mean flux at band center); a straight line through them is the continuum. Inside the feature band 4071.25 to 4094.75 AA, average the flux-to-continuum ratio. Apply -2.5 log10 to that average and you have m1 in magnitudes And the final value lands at -0.09 mag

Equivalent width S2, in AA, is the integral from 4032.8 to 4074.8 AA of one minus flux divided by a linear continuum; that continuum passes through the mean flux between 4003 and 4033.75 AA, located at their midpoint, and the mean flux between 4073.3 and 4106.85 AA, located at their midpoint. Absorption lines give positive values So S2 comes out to 1.7 AA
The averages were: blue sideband 19.5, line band 18.5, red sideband 19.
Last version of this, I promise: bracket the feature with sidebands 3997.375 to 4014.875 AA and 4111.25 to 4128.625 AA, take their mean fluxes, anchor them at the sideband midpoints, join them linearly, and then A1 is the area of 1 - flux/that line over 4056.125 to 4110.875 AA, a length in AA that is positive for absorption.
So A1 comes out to 2.9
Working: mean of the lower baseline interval 19.4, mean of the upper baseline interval 19.6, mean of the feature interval 18.5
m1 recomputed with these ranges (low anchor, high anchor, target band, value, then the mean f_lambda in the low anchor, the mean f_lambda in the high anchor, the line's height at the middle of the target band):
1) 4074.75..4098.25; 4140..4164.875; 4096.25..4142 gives 0.04 mag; 19.9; 18.4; 19.2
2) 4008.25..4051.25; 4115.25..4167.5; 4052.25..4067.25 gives 0.08 mag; 19.4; 18.8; 19.2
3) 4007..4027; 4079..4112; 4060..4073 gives 0.08 mag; 19.7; 18.8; 19.1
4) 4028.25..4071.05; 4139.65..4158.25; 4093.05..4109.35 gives 0.06 mag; 18.5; 18.3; 18.4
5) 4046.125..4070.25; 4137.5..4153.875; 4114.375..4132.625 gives -0.03 mag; 18.1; 18.6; 18.5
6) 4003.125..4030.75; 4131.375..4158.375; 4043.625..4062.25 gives 0.06 mag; 19.6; 18.5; 19.3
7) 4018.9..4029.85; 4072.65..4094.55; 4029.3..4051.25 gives 0.04 mag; 19.4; 20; 19.6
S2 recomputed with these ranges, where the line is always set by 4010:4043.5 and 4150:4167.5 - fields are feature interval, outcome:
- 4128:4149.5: -0.5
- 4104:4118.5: -0.2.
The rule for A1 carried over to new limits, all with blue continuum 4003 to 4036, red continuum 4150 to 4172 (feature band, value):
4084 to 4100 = -0.8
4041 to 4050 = 0.3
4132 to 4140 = -0.3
